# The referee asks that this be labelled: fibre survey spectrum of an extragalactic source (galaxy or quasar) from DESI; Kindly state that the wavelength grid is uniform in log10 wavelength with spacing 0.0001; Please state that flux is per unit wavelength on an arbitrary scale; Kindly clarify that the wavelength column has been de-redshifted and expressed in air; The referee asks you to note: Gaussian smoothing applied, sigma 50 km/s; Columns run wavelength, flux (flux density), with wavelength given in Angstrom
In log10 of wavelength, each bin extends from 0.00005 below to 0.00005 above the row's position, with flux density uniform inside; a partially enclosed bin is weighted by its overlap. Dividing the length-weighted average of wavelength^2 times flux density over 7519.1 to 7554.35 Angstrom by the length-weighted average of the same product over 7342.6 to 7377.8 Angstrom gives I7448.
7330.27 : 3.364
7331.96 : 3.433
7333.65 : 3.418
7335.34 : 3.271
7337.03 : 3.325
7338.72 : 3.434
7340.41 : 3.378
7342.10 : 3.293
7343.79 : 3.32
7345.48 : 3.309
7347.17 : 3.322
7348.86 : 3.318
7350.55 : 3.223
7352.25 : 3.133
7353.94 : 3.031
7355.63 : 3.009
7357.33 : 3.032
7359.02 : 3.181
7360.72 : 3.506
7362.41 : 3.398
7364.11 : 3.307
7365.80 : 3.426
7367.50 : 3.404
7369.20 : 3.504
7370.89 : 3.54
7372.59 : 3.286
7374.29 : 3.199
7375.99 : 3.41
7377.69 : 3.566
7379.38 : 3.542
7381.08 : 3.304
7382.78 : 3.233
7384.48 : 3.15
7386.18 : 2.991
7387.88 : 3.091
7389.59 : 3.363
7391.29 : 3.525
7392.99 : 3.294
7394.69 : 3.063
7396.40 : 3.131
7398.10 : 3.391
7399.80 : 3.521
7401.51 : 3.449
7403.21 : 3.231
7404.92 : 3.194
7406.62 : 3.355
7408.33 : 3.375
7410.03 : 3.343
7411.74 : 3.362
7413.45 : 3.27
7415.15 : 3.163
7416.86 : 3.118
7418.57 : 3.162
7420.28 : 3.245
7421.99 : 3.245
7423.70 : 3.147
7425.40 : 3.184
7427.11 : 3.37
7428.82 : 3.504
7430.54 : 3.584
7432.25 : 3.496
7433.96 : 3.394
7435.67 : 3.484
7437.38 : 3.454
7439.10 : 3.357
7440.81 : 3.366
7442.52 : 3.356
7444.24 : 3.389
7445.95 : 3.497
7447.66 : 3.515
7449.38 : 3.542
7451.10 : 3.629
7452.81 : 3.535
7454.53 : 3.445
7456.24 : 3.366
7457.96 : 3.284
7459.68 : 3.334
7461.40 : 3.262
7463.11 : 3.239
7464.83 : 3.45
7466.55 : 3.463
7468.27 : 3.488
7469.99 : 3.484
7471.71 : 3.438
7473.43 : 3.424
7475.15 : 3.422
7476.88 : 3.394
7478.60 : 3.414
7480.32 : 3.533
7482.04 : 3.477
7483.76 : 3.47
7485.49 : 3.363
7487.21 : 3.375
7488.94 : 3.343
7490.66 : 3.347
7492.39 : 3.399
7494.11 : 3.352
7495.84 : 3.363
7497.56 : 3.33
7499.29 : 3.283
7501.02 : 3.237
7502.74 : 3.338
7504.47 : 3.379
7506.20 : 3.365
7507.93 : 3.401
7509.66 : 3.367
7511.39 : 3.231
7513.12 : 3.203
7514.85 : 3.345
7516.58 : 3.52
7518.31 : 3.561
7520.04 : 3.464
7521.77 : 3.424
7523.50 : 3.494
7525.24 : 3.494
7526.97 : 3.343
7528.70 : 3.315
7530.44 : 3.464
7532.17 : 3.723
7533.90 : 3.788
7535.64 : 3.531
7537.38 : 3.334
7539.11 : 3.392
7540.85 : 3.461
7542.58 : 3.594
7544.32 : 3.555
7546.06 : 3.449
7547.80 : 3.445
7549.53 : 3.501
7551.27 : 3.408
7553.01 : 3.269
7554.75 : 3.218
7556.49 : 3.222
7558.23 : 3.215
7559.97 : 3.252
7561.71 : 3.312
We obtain 1.10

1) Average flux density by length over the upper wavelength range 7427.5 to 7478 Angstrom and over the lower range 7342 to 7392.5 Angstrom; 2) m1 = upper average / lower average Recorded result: 1.04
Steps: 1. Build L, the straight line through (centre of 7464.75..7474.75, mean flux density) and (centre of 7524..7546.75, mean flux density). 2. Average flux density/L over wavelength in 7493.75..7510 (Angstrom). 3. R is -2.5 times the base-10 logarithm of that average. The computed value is 0.04 mag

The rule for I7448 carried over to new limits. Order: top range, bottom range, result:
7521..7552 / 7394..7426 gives 1.11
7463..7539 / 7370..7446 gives 1.05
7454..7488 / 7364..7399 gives 1.05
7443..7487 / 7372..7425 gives 1.07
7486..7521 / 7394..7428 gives 1.05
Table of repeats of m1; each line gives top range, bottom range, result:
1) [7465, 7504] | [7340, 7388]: 1.03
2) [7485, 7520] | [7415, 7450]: 1.00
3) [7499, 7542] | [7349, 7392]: 1.04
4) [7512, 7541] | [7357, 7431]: 1.05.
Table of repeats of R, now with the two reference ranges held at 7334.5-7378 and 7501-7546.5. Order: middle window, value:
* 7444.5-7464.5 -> -0.01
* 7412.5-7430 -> 0.04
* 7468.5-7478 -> -0.01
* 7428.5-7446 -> -0.02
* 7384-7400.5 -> 0.03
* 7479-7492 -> 0.00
